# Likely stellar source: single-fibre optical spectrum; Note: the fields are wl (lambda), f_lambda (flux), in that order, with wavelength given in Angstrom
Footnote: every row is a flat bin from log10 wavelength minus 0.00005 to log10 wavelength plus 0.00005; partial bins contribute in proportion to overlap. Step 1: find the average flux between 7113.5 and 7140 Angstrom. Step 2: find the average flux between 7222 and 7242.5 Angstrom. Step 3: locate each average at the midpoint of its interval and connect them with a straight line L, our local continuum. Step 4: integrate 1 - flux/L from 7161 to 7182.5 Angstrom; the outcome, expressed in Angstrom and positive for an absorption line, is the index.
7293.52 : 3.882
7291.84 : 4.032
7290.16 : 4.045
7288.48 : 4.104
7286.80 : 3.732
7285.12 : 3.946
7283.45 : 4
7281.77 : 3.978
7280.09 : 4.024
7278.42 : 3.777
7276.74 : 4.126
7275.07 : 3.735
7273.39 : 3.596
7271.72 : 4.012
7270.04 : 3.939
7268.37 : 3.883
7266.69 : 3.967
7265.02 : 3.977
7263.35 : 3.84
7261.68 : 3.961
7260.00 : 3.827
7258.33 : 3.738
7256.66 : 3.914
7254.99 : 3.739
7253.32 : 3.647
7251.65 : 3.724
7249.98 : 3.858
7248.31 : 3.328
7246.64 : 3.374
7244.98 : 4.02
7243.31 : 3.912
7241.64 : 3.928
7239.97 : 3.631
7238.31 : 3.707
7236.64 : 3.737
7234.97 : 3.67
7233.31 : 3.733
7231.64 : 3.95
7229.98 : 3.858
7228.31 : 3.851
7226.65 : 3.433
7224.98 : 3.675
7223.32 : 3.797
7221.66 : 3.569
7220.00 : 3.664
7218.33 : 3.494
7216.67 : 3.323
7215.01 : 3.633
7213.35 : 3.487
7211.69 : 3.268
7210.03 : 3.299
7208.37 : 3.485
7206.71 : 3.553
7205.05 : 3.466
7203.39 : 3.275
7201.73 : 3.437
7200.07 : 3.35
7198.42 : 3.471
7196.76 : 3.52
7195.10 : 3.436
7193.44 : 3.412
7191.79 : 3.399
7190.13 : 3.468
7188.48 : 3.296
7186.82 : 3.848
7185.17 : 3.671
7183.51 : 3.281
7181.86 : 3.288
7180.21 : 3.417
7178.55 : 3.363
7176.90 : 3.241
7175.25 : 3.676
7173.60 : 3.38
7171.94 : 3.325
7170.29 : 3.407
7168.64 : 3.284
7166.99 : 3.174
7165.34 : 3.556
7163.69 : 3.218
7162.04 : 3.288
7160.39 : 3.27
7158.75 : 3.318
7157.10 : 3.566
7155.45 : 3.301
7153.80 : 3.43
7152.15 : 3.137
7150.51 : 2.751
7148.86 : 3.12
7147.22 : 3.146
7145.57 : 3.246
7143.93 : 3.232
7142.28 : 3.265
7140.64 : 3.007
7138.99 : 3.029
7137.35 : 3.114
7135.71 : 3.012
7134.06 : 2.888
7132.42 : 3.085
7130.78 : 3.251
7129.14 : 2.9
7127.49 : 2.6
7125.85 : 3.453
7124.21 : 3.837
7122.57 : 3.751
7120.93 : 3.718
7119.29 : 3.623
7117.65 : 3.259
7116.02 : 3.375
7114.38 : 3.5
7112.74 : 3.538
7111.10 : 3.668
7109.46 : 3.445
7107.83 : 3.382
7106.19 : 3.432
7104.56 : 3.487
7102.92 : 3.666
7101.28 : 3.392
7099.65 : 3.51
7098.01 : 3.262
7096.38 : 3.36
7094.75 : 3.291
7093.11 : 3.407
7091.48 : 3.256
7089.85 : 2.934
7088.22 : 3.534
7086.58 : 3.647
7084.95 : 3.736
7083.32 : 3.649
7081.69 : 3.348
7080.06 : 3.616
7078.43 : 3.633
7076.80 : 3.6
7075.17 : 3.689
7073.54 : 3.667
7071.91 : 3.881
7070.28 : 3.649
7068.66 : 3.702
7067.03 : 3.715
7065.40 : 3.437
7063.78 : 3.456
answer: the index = 0.7 Angstrom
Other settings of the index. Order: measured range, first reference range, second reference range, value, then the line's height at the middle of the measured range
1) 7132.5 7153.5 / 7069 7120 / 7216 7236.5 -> 2.8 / 3.56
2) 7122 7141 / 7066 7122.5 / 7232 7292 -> 2.3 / 3.59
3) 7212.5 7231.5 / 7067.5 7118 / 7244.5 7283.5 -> 0.6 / 3.75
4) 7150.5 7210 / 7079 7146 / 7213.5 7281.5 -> 2.9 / 3.56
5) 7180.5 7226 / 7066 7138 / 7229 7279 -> 2.6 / 3.68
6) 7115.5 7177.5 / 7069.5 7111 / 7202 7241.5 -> 4.8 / 3.54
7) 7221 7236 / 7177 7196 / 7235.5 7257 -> -0.4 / 3.64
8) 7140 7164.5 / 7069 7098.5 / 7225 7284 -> 2.8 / 3.63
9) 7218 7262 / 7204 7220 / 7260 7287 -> -0.9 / 3.66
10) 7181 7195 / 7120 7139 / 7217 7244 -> 0.2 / 3.51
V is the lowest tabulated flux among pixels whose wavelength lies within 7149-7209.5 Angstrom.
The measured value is 2.751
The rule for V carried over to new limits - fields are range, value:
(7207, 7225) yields 3.268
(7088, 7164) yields 2.6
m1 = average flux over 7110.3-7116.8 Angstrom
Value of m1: 3.52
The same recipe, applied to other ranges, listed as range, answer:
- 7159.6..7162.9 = 3.28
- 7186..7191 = 3.53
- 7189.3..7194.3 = 3.43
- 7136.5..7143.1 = 3.11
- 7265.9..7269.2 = 3.92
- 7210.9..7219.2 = 3.44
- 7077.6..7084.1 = 3.56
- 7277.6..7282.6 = 3.93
